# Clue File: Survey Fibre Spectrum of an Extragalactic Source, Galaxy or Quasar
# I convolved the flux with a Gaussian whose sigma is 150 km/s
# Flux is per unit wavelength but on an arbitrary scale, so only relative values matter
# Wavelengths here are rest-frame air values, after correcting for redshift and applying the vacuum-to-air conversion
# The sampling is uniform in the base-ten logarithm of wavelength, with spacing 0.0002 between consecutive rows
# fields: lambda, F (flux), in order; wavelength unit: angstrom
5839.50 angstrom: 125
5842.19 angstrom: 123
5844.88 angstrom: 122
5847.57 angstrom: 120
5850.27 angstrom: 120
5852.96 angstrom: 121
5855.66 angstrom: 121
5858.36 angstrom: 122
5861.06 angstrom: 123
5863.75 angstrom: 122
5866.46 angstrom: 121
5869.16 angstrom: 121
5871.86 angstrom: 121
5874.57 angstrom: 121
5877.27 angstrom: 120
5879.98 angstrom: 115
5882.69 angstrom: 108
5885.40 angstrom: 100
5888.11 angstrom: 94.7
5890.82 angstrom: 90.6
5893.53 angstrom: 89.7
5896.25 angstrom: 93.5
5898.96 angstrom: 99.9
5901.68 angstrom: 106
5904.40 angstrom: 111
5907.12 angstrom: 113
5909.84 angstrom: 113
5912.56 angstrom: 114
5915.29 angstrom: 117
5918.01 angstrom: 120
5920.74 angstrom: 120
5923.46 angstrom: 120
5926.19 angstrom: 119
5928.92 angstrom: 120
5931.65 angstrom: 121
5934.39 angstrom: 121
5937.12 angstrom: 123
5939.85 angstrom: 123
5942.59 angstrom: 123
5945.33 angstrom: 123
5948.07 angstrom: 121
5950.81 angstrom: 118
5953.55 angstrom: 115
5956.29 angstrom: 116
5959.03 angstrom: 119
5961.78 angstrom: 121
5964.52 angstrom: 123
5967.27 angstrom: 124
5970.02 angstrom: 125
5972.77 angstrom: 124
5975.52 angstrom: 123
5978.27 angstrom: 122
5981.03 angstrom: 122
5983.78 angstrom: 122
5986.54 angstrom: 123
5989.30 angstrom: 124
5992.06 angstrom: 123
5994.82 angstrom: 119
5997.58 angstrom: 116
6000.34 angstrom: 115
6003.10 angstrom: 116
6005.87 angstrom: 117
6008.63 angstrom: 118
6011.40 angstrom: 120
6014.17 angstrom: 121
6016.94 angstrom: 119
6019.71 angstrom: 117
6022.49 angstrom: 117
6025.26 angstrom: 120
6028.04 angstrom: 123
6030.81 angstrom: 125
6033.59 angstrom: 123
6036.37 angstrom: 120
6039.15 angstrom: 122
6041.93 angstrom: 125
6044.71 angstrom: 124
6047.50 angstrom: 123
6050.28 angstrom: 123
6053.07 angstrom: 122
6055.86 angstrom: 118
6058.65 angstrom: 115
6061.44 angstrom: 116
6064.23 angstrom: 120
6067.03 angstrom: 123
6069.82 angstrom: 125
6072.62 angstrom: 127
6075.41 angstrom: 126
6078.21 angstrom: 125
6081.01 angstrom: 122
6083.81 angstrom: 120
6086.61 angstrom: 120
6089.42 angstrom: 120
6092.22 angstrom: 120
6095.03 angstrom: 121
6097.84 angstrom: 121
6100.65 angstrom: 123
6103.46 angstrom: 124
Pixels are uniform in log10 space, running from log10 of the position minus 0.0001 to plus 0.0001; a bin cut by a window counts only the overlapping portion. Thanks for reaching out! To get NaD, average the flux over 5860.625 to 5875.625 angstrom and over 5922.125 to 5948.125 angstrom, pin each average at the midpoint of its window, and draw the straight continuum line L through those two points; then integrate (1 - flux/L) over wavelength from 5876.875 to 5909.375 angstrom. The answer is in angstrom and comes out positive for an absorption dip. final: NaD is 4.9 angstrom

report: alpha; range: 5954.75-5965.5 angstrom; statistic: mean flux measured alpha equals 120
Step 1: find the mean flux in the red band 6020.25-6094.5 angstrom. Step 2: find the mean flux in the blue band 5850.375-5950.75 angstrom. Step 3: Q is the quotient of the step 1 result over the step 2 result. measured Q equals 1.1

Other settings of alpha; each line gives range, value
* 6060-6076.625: 123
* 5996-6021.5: 118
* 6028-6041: 123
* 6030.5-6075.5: 122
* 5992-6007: 117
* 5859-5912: 110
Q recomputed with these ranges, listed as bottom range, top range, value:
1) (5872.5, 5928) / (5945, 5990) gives 1.11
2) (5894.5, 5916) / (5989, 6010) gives 1.10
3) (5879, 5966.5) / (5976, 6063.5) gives 1.06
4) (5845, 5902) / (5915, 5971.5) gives 1.08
